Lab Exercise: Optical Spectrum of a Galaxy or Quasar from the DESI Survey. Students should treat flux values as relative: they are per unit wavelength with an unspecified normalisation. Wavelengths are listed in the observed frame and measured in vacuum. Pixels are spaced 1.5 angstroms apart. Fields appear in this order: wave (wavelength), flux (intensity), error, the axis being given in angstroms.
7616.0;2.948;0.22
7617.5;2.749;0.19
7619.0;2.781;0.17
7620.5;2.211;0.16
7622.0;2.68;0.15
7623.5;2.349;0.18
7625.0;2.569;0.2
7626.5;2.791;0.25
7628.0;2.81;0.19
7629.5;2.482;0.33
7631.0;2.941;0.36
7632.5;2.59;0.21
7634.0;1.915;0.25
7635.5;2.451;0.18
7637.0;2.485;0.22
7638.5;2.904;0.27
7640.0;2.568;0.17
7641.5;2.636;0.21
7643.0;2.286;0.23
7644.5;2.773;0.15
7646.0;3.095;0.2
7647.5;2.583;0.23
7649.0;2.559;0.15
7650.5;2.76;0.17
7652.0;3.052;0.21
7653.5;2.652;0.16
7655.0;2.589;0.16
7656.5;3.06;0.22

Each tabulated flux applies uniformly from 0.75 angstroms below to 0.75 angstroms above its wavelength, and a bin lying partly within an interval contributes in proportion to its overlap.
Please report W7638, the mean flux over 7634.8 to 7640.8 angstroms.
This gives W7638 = 2.6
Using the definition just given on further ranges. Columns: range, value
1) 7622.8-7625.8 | 2.47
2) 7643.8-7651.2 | 2.75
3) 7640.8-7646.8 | 2.7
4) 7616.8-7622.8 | 2.6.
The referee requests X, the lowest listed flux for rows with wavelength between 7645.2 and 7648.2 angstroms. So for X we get 2.583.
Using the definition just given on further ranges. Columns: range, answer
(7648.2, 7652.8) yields 2.559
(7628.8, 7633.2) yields 2.482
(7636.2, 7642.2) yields 2.485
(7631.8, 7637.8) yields 1.915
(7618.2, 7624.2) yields 2.211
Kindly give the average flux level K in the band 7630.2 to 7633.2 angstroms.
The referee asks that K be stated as 2.76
